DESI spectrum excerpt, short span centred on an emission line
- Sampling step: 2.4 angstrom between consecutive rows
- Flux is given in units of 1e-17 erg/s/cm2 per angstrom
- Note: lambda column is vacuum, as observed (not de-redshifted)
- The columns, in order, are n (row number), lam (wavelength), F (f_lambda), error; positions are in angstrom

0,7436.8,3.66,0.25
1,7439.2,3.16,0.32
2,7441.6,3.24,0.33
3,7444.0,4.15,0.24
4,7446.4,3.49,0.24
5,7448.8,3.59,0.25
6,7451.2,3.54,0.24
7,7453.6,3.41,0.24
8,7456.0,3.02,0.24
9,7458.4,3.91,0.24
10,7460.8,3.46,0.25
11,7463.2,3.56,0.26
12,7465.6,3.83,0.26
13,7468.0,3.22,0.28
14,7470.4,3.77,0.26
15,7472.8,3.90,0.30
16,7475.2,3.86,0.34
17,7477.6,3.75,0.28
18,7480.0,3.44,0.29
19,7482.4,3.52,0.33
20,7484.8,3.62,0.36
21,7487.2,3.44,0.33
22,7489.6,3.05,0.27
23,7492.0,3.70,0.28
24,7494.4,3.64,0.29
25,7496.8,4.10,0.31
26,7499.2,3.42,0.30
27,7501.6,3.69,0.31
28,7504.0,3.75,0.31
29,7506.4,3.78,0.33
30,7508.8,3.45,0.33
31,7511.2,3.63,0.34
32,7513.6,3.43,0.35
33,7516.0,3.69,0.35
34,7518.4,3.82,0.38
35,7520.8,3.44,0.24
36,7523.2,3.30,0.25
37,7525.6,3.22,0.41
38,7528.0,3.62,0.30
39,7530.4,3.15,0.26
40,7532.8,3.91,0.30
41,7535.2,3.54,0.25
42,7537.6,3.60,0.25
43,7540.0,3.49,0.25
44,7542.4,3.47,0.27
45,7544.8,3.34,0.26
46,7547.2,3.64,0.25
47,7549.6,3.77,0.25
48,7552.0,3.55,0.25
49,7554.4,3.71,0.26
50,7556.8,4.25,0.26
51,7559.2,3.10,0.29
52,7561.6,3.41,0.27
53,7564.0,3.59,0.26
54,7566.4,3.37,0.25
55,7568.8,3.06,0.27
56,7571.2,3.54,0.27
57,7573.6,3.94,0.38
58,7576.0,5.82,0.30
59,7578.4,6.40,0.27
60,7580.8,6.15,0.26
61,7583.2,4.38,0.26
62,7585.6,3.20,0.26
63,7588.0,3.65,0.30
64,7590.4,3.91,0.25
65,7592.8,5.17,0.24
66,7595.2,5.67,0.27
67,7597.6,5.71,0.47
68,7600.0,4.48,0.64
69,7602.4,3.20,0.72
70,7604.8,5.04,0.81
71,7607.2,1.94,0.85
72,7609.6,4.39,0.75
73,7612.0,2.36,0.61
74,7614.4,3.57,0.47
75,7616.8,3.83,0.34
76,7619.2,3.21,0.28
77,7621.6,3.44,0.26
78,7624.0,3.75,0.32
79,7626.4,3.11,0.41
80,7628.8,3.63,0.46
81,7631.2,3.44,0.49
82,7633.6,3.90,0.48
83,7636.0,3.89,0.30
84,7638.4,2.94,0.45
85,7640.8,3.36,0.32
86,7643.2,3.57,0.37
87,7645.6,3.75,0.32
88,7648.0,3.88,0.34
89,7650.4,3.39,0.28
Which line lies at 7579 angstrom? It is [S II] 6716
